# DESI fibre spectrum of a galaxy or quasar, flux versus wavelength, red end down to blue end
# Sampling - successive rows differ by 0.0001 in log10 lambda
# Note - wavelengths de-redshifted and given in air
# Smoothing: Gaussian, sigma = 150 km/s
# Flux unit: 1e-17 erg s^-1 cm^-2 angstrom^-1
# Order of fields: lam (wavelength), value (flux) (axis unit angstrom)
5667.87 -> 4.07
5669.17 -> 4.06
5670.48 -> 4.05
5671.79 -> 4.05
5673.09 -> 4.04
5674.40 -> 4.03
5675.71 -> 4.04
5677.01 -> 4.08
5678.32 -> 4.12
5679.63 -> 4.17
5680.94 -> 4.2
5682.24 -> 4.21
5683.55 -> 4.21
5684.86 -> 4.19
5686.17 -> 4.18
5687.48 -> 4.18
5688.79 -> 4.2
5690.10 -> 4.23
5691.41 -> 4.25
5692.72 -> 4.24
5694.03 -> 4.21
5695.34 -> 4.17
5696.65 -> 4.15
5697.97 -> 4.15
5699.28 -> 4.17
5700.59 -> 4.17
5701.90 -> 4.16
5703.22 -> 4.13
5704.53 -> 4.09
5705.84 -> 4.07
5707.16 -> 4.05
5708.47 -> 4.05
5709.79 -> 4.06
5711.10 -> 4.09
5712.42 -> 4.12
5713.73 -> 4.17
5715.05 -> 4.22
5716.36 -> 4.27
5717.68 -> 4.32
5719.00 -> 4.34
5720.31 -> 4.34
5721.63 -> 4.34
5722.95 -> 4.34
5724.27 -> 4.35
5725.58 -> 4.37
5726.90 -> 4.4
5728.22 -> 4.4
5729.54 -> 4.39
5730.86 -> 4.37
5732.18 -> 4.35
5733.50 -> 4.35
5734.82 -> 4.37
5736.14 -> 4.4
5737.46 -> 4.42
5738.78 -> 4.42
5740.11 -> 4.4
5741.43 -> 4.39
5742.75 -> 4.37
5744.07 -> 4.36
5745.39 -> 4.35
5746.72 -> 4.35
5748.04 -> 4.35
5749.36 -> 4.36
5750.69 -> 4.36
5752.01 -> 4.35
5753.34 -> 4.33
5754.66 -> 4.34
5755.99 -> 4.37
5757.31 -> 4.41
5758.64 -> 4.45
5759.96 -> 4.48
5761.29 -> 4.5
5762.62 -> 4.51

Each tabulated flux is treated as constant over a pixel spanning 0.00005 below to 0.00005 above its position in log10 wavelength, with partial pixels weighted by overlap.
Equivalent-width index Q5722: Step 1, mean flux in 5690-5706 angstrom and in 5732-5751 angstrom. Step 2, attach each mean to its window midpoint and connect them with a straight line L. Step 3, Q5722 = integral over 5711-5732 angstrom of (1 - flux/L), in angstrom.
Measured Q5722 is -0.1 angstrom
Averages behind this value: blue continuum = 4.17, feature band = 4.31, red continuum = 4.37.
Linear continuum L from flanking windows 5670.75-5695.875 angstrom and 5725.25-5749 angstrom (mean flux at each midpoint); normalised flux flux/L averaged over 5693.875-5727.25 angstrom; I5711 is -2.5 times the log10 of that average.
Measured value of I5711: 0.02 mag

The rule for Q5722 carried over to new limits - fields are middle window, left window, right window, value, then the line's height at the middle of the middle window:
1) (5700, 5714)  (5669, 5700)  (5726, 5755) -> 0.4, 4.24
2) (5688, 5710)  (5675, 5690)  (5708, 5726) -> 0.3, 4.2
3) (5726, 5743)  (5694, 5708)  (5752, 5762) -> -0.4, 4.3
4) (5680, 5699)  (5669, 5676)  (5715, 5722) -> -0.3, 4.14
